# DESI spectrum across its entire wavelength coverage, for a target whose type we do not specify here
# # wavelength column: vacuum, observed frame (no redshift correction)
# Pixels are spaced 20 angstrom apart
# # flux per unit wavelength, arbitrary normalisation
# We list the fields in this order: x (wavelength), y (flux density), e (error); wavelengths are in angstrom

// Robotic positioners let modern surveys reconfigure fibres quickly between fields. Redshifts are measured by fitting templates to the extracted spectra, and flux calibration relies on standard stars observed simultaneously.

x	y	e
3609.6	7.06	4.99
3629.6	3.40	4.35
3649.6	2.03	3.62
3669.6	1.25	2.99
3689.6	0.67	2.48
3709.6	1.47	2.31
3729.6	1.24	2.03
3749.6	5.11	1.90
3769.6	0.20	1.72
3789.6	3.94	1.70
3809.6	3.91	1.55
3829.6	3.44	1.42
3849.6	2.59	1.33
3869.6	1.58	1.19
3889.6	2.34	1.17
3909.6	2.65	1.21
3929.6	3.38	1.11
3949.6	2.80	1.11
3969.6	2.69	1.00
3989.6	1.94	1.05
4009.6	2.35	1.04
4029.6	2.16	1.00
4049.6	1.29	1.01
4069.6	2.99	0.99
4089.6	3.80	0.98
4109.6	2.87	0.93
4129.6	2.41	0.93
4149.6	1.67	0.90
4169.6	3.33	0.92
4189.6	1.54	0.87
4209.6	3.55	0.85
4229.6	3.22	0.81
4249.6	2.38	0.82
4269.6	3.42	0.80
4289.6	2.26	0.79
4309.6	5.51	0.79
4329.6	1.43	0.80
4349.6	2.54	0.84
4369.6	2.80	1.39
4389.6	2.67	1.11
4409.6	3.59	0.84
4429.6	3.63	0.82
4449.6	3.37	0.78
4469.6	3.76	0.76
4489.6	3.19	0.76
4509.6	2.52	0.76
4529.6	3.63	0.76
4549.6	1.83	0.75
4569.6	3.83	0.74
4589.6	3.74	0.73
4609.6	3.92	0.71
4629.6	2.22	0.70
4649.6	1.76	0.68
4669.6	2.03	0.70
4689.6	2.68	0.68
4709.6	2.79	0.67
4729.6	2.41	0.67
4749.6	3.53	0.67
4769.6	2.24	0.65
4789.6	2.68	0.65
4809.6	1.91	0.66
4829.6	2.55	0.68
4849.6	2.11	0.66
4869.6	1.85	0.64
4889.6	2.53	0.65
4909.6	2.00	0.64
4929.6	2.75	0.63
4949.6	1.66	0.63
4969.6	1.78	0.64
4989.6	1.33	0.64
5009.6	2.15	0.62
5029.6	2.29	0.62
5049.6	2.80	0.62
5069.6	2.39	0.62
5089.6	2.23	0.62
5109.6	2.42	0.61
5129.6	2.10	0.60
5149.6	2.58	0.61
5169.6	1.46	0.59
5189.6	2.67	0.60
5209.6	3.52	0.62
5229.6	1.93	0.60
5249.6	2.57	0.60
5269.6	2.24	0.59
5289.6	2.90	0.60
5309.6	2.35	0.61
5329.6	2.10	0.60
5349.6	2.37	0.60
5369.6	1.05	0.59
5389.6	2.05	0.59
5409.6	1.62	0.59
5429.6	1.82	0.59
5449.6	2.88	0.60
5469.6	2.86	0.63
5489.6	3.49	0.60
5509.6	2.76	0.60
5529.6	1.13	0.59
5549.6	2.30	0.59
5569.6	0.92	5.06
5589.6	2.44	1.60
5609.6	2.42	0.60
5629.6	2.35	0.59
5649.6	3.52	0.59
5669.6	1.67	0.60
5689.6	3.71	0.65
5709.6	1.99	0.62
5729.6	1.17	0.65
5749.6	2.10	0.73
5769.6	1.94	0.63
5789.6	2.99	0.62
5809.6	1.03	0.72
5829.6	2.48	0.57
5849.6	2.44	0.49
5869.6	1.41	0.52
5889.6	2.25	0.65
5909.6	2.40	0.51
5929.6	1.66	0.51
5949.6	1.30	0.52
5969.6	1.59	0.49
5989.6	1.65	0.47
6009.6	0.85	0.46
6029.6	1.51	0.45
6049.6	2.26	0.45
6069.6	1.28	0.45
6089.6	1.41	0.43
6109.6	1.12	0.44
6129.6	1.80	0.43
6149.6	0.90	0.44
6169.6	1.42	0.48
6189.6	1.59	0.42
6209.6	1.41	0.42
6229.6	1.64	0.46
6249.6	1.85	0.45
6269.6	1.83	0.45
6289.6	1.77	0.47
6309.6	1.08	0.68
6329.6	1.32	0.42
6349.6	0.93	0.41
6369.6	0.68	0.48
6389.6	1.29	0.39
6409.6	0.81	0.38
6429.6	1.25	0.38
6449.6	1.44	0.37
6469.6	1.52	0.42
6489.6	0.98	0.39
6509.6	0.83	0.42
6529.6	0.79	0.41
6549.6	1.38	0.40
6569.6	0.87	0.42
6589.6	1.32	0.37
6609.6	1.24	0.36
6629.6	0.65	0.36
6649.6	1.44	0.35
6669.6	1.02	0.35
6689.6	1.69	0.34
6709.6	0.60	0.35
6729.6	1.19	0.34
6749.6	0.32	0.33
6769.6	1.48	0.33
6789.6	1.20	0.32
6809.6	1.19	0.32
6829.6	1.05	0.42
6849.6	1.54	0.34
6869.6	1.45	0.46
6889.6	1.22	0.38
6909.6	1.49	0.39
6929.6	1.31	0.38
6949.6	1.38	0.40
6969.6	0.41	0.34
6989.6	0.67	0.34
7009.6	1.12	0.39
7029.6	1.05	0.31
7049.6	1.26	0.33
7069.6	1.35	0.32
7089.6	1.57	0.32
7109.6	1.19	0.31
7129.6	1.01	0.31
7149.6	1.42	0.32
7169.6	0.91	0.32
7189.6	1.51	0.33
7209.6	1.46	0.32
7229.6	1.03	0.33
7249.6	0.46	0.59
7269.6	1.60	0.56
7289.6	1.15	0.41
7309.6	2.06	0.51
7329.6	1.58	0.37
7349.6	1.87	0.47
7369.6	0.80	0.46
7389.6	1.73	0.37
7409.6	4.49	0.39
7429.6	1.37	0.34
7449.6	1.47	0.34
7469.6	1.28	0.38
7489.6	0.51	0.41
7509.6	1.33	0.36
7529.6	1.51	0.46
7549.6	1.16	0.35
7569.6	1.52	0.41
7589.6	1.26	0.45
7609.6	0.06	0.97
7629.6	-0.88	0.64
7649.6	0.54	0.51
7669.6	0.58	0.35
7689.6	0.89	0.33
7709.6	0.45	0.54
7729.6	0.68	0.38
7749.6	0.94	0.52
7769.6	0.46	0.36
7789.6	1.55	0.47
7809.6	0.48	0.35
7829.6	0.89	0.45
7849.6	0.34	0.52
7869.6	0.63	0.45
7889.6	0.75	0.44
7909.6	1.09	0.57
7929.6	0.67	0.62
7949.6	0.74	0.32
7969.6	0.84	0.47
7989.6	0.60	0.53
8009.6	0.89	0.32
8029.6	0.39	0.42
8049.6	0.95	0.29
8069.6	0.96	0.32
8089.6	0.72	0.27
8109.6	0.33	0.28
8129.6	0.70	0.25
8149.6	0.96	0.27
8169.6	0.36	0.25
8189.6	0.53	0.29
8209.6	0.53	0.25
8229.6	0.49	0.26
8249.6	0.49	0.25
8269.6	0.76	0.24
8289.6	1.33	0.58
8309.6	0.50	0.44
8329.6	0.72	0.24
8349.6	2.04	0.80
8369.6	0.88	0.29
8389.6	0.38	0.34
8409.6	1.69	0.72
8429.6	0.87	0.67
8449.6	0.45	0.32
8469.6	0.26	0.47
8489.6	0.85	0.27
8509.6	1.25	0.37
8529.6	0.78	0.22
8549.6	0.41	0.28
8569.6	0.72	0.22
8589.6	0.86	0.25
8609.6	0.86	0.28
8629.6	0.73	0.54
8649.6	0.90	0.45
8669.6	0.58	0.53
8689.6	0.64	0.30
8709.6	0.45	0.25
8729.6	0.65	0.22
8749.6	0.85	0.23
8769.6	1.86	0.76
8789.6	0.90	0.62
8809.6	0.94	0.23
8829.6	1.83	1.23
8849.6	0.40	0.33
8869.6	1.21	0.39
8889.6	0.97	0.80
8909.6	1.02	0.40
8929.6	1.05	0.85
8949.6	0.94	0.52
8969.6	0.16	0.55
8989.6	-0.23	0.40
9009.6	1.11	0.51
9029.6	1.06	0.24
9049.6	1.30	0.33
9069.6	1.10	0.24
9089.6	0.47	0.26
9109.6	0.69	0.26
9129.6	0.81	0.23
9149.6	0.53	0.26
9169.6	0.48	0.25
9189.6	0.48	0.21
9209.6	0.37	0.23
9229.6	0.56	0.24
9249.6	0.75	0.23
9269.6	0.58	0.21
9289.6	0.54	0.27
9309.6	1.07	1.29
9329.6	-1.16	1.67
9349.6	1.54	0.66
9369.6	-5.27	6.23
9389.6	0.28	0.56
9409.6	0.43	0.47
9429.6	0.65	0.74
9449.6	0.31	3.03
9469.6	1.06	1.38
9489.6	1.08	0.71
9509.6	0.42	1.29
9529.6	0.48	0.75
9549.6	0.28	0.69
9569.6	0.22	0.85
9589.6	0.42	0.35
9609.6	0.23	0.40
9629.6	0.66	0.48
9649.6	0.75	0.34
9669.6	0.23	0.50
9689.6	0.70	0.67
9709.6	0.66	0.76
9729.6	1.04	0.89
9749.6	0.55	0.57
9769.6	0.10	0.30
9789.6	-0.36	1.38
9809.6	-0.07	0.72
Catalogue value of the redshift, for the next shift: 0.129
